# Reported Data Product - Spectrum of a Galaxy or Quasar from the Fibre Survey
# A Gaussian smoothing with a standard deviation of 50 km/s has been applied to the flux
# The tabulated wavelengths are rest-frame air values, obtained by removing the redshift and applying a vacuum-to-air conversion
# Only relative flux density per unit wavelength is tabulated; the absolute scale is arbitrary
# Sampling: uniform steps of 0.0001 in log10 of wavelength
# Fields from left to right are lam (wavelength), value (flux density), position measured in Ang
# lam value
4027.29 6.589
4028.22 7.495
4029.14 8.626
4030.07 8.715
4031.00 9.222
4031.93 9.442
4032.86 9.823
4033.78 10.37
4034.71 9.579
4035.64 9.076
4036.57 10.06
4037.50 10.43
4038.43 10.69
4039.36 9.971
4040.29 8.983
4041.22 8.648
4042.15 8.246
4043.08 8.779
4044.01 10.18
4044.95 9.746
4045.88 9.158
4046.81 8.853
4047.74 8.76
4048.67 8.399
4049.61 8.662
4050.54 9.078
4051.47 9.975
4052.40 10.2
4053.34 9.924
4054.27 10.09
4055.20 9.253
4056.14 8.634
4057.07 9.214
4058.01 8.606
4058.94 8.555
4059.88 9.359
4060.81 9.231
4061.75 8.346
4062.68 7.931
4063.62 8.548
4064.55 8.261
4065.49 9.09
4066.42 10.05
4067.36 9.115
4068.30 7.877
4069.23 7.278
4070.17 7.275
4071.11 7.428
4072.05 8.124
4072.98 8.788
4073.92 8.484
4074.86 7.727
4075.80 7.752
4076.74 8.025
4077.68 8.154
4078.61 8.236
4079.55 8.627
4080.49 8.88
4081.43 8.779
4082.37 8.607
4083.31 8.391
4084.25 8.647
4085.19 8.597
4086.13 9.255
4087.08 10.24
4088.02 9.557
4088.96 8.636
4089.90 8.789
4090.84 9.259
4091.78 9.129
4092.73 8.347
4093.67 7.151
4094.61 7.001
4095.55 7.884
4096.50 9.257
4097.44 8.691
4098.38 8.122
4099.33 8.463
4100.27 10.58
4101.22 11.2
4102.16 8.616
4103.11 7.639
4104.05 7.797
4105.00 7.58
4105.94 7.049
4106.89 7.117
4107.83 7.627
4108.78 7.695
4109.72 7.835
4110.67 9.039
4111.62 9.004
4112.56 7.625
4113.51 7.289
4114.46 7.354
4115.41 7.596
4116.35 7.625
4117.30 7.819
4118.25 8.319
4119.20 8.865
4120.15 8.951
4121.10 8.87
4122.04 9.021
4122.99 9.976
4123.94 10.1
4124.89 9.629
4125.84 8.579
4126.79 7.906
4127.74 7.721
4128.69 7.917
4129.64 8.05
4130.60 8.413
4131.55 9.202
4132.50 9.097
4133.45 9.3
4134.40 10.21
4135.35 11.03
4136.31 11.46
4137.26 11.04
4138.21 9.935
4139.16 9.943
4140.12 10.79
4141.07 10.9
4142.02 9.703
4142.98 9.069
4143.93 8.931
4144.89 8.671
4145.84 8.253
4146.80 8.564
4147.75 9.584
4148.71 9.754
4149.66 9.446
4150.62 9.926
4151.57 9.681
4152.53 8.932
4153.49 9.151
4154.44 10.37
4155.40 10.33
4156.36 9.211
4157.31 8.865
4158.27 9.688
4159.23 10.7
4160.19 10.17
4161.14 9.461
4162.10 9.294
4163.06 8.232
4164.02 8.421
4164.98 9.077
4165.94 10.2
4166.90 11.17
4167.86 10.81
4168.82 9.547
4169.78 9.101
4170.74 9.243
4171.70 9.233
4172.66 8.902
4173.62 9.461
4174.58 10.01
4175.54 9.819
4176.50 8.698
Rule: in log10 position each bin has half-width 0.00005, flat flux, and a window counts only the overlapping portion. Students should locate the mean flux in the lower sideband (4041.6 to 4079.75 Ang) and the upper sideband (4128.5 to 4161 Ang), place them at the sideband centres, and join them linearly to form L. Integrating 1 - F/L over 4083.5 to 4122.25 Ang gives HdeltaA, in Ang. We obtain 3.2 Ang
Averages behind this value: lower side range 8.73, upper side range 9.61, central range 8.41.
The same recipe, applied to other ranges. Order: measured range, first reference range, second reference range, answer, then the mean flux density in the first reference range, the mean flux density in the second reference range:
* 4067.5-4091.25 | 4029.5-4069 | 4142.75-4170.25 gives 2.1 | 9.2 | 9.47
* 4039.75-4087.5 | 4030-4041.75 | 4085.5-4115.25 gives 1.8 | 9.64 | 8.4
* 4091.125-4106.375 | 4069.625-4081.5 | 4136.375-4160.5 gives 0.4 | 8.15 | 9.69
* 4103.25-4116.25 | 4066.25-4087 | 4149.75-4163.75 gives 1.7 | 8.38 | 9.55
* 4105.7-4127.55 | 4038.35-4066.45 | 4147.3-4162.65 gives 2.6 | 9.11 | 9.65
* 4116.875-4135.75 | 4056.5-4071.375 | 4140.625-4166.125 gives 0.4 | 8.53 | 9.42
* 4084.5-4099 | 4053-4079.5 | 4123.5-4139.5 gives 0.3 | 8.54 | 9.38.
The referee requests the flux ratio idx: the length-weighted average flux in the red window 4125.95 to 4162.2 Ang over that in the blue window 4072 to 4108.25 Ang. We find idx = 1.1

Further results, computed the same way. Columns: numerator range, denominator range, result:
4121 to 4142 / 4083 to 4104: 1.09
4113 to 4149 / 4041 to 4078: 1.04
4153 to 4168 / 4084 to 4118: 1.16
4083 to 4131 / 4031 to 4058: 0.90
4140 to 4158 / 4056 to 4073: 1.11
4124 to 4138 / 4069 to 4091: 1.10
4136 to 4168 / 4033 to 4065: 1.05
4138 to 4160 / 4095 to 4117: 1.17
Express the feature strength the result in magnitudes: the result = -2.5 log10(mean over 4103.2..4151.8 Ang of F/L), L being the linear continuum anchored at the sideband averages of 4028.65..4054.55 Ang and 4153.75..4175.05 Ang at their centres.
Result 0.08 mag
